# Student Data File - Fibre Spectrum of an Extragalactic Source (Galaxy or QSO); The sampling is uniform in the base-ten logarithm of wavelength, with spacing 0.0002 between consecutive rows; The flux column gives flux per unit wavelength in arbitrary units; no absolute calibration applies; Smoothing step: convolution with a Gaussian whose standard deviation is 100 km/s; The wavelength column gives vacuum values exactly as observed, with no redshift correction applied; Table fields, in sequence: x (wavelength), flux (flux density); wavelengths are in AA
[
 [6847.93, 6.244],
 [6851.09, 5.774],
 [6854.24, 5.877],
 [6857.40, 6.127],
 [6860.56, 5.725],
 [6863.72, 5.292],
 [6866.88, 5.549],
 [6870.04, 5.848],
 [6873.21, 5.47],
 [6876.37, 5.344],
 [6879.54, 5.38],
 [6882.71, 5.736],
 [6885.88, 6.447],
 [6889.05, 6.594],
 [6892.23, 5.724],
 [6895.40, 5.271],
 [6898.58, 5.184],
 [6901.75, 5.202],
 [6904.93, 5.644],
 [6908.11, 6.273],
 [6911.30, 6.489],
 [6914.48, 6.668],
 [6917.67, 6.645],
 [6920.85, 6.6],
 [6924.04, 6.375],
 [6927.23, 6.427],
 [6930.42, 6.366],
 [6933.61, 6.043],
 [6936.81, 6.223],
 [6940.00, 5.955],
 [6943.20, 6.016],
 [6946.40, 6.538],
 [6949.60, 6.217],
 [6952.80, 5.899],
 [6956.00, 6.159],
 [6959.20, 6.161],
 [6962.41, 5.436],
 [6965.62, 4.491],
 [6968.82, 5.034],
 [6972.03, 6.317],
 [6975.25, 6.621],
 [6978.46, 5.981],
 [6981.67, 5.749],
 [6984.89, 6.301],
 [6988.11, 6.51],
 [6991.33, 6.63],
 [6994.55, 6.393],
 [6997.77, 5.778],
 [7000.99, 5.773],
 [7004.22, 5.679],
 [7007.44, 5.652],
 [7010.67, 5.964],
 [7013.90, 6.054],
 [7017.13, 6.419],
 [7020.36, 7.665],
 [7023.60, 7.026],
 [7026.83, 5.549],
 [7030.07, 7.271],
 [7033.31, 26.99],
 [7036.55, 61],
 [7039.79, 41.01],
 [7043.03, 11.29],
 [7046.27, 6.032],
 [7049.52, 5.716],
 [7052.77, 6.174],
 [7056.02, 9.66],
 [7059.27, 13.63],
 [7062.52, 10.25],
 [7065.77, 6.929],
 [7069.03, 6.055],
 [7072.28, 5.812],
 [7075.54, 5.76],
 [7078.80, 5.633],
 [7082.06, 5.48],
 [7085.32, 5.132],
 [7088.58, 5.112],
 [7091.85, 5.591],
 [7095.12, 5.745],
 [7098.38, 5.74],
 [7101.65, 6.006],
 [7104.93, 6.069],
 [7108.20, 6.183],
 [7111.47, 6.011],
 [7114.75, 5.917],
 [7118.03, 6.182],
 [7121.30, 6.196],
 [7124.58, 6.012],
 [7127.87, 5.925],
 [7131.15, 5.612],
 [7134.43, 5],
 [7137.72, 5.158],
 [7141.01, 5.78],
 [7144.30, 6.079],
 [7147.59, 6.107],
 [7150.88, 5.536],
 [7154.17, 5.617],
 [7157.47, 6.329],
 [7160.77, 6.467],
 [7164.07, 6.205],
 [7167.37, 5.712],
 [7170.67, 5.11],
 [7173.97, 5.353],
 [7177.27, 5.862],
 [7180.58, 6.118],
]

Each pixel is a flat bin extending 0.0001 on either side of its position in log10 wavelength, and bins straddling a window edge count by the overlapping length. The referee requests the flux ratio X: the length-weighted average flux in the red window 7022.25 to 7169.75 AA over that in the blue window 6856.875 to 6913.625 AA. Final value 1.5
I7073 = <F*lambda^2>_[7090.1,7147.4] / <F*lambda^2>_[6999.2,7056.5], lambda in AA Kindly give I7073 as 0.46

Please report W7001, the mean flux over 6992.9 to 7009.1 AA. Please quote 5.86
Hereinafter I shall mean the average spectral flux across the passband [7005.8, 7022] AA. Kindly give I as 6.35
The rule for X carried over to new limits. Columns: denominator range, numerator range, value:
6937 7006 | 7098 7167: 0.99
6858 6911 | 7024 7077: 2.49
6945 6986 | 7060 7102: 1.06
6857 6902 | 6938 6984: 1.04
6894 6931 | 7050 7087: 1.19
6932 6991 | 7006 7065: 2.24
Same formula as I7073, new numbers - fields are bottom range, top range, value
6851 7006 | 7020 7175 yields 1.52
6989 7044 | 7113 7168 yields 0.47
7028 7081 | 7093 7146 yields 0.42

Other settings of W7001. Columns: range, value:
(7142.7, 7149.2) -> 6.09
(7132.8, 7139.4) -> 5.08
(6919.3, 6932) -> 6.44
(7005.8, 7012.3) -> 5.81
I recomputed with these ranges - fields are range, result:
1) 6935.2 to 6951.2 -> 6.19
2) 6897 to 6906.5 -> 5.35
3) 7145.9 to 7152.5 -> 5.83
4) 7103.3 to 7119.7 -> 6.08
